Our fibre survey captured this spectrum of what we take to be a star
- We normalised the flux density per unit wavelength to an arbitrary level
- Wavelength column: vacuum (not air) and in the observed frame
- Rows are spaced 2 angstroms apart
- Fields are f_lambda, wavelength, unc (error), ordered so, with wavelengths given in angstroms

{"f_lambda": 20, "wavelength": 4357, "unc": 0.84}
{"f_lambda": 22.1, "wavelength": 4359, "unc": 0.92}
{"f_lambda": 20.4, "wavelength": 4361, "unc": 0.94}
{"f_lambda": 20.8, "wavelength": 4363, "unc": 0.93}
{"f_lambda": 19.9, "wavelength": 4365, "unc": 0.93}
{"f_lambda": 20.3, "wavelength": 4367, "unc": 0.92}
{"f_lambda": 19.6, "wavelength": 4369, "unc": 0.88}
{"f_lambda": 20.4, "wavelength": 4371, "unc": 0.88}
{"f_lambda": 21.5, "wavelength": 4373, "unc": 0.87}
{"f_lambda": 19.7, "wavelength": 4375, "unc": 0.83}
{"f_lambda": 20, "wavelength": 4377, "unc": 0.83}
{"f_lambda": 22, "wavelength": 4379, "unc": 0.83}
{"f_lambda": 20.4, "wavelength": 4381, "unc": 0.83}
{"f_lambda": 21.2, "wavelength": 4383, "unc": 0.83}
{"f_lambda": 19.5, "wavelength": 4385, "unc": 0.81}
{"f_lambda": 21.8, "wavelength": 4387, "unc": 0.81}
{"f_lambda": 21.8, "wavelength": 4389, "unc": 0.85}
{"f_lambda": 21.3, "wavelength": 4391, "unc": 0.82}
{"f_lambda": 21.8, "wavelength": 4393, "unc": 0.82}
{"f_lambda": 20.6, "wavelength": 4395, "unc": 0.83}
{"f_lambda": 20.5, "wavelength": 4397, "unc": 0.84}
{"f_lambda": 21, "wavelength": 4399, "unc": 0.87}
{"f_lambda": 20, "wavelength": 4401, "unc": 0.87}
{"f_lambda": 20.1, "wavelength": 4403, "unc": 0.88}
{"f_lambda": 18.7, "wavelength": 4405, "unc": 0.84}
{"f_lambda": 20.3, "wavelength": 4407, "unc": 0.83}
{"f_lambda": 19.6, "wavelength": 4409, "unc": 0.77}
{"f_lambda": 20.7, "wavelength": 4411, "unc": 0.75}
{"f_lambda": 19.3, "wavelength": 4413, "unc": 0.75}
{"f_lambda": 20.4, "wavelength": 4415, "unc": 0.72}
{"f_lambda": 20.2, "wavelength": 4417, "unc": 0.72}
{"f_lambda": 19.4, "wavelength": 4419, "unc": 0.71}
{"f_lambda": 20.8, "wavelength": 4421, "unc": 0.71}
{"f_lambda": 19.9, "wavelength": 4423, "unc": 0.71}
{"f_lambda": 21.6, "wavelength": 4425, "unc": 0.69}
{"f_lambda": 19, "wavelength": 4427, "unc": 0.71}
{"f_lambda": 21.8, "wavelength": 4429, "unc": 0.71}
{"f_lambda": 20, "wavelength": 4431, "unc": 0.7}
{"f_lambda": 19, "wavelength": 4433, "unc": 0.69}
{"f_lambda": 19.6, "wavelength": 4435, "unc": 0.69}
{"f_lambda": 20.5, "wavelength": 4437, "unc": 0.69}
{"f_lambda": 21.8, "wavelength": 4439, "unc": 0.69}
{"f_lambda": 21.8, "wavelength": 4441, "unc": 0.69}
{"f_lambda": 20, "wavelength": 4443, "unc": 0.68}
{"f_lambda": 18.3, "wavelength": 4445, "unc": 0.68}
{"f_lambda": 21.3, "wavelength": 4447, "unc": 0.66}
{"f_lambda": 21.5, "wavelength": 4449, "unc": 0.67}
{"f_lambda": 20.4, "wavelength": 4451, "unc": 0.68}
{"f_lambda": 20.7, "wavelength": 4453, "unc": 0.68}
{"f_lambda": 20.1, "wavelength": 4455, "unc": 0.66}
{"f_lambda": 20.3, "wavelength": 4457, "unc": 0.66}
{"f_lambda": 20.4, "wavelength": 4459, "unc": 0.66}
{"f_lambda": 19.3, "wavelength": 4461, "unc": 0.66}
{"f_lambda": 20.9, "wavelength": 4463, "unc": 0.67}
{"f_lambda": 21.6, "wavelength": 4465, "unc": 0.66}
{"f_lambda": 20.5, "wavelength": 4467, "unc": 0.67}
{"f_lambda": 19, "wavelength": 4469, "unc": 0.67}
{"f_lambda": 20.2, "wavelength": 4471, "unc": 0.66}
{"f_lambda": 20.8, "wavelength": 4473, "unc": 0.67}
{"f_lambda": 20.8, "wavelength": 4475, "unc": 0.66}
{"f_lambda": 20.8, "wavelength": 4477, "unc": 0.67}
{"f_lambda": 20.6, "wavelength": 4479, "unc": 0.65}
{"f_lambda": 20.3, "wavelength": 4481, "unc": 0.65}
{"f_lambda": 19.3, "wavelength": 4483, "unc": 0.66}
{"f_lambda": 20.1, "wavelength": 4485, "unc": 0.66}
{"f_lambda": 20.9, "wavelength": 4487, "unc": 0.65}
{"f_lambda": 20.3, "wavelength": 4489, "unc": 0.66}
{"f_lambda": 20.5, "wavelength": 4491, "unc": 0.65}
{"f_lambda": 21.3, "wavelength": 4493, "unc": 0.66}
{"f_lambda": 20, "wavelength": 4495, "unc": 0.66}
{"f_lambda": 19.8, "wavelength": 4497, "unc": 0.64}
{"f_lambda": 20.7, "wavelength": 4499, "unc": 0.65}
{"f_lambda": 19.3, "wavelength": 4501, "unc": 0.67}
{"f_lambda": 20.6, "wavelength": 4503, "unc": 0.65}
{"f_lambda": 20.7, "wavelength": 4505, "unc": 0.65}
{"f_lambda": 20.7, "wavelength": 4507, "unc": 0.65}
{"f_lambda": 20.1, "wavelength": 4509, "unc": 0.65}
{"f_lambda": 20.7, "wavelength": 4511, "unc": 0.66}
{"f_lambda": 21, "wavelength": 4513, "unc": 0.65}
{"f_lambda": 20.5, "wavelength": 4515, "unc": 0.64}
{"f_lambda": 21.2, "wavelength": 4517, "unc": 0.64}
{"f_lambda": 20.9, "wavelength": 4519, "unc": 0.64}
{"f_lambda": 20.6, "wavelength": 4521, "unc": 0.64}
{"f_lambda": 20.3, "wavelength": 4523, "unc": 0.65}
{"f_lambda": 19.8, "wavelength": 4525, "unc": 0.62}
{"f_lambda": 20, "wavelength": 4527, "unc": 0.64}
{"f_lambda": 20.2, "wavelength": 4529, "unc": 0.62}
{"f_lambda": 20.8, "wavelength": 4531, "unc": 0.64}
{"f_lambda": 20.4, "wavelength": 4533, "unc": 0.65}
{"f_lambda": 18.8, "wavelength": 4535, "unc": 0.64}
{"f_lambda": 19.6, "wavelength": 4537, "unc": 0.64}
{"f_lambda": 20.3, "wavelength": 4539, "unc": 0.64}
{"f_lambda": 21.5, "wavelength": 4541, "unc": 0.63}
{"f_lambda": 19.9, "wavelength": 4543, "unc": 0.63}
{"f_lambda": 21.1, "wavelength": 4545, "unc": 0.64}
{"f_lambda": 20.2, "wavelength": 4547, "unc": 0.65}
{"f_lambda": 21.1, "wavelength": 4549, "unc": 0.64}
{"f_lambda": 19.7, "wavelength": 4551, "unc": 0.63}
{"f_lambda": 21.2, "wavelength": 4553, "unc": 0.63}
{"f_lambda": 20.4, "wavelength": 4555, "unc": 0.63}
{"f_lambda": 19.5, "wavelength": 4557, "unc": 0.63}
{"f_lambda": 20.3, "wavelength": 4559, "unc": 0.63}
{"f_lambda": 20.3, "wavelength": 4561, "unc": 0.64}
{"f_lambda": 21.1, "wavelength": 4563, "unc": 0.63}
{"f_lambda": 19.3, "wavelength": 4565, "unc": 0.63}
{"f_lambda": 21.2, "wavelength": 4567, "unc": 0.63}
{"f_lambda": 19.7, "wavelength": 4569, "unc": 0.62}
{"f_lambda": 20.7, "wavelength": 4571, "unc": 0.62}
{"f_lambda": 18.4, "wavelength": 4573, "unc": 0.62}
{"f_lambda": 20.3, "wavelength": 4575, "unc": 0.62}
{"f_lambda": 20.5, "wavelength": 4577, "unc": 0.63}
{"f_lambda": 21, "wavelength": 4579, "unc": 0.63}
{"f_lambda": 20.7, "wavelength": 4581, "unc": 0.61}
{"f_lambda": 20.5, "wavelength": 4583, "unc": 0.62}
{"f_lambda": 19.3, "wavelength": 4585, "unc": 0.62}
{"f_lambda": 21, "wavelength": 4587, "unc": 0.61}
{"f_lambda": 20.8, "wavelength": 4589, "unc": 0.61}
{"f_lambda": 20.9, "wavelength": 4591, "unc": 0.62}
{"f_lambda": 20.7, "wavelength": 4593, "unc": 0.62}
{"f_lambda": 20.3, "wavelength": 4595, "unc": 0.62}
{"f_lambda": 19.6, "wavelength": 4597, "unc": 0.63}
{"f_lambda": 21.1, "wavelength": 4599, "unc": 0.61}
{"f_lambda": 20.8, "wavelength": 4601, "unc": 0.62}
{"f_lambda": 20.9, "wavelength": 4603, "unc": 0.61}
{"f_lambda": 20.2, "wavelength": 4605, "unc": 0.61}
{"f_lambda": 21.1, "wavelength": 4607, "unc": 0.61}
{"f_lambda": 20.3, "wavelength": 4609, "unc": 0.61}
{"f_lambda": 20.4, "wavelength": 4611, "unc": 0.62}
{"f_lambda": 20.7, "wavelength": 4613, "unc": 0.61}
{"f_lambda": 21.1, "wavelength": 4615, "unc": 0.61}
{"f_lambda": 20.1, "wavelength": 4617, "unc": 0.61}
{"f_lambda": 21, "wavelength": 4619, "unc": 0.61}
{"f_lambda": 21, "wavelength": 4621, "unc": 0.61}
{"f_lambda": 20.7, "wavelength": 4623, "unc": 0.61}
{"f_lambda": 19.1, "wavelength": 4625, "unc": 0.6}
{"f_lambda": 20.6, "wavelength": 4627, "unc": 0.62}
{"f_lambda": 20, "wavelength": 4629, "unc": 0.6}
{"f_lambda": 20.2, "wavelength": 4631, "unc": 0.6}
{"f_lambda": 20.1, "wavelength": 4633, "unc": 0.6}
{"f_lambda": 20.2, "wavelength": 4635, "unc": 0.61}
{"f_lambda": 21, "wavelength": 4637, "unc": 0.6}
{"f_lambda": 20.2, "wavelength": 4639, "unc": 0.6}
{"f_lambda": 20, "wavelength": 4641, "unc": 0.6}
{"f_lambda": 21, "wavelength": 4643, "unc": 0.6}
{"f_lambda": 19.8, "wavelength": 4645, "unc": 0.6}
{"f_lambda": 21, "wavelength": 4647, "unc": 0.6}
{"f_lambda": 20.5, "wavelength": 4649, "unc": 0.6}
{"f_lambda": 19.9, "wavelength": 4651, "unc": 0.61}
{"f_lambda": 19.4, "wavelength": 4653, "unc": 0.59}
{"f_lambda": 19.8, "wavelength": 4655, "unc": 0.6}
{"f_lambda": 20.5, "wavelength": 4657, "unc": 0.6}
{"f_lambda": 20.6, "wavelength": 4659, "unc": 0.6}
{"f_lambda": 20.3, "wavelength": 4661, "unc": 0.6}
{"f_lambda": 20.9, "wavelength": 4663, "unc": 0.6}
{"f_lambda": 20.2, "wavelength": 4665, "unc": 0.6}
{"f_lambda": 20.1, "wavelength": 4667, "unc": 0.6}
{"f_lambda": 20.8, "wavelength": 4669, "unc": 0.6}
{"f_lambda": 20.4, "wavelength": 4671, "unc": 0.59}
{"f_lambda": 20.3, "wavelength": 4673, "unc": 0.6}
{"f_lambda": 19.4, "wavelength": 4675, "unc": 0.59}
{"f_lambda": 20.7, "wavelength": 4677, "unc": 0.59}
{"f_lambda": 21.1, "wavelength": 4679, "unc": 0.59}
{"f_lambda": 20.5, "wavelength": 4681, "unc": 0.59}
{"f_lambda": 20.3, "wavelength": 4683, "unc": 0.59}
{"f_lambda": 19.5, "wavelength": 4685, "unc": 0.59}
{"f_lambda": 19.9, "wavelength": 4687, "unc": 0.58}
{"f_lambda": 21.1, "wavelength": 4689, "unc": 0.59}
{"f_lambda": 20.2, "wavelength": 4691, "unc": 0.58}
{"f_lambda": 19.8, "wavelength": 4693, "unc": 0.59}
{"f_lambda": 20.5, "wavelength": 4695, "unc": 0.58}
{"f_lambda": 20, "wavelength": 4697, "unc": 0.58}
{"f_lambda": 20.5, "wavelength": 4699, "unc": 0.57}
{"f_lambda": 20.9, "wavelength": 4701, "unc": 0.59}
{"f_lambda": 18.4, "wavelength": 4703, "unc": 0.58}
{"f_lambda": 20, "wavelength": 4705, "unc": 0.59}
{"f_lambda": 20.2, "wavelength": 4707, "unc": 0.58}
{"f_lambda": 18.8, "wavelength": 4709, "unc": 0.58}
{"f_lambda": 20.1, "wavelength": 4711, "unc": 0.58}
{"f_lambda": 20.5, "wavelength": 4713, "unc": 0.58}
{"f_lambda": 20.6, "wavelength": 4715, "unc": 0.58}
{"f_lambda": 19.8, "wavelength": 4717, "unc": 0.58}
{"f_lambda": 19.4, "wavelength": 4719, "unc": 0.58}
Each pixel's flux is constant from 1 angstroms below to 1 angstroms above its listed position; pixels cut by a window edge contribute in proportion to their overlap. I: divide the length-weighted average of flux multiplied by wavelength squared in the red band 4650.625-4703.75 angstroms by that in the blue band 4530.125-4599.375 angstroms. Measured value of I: 1.04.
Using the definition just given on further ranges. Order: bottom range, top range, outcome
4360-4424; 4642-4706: 1.12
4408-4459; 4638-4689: 1.11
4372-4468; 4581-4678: 1.09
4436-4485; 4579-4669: 1.07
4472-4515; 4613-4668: 1.06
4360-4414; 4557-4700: 1.11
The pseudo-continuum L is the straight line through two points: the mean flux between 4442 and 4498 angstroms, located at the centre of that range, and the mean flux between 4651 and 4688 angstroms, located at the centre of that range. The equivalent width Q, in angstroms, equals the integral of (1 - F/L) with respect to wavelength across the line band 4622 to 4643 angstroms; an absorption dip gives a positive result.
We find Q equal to 0.0 angstroms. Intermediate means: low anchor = 20.4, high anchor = 20.3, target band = 20.2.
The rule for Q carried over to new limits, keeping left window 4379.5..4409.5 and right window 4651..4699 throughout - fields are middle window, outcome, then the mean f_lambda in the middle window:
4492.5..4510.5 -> 0.1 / 20.3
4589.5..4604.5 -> -0.2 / 20.6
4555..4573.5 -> 0.3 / 20.1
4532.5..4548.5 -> 0.1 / 20.2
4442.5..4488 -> 0.4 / 20.4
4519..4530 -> 0.1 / 20.2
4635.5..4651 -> -0.1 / 20.5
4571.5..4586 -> 0.2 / 20.1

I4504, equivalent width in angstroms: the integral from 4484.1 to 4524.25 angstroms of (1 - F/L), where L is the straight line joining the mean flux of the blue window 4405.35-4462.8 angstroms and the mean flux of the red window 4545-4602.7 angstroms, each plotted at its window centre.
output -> -0.3 angstroms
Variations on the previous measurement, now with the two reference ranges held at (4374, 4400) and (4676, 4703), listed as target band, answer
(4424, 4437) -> 0.39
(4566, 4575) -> 0.22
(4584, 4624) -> -0.24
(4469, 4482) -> 0.16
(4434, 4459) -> 0.31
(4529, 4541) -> 0.28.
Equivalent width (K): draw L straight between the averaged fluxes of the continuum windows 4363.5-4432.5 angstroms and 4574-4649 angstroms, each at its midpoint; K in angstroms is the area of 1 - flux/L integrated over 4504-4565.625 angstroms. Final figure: 0.2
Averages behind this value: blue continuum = 20.4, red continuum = 20.5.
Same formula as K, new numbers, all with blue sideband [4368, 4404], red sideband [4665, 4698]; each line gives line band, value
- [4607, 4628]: -0.2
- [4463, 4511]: 0.4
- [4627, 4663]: 0.1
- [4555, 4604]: 0.2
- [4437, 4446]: 0.1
